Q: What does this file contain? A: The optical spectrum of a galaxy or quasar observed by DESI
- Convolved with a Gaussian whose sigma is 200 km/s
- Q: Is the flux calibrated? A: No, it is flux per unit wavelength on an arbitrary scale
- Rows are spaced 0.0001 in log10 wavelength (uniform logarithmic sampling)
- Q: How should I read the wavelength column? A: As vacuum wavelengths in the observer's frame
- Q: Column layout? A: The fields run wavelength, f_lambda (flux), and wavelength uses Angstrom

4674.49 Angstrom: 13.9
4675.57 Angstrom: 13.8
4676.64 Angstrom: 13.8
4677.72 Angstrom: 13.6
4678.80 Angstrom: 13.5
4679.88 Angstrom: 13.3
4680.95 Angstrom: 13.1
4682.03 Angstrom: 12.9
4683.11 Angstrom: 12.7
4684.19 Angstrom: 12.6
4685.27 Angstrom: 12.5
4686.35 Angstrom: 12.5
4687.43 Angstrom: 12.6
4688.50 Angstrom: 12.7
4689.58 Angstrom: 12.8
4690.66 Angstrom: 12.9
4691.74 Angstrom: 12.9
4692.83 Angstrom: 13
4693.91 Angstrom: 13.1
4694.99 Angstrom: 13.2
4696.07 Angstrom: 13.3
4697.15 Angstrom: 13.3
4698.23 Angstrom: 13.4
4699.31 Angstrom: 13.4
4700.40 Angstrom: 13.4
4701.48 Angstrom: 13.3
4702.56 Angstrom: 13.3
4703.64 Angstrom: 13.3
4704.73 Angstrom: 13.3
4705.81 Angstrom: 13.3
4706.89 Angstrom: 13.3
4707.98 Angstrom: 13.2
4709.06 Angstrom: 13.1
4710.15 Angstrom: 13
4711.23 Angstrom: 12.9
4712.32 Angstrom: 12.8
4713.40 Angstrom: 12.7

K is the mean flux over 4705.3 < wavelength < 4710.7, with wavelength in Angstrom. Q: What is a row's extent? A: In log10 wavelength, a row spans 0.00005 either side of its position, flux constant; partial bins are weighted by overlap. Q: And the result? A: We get 13.2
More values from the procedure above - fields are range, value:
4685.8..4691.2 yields 12.7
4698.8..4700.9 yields 13.4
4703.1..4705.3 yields 13.3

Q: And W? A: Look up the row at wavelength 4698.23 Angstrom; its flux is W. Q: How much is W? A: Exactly 13.4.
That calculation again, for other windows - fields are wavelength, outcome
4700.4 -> 13.4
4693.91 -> 13.1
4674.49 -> 13.9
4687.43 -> 12.6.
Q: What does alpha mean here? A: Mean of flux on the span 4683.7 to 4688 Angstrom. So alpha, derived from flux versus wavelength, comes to 12.6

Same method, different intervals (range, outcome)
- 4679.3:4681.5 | 13.2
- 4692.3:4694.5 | 13.1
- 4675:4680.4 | 13.6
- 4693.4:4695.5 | 13.2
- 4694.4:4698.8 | 13.3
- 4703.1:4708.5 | 13.3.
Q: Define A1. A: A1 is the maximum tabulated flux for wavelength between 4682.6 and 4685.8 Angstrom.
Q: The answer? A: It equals 12.7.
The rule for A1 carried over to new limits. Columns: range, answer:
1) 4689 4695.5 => 13.2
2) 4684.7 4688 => 12.6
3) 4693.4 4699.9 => 13.4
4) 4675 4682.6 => 13.8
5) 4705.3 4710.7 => 13.3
